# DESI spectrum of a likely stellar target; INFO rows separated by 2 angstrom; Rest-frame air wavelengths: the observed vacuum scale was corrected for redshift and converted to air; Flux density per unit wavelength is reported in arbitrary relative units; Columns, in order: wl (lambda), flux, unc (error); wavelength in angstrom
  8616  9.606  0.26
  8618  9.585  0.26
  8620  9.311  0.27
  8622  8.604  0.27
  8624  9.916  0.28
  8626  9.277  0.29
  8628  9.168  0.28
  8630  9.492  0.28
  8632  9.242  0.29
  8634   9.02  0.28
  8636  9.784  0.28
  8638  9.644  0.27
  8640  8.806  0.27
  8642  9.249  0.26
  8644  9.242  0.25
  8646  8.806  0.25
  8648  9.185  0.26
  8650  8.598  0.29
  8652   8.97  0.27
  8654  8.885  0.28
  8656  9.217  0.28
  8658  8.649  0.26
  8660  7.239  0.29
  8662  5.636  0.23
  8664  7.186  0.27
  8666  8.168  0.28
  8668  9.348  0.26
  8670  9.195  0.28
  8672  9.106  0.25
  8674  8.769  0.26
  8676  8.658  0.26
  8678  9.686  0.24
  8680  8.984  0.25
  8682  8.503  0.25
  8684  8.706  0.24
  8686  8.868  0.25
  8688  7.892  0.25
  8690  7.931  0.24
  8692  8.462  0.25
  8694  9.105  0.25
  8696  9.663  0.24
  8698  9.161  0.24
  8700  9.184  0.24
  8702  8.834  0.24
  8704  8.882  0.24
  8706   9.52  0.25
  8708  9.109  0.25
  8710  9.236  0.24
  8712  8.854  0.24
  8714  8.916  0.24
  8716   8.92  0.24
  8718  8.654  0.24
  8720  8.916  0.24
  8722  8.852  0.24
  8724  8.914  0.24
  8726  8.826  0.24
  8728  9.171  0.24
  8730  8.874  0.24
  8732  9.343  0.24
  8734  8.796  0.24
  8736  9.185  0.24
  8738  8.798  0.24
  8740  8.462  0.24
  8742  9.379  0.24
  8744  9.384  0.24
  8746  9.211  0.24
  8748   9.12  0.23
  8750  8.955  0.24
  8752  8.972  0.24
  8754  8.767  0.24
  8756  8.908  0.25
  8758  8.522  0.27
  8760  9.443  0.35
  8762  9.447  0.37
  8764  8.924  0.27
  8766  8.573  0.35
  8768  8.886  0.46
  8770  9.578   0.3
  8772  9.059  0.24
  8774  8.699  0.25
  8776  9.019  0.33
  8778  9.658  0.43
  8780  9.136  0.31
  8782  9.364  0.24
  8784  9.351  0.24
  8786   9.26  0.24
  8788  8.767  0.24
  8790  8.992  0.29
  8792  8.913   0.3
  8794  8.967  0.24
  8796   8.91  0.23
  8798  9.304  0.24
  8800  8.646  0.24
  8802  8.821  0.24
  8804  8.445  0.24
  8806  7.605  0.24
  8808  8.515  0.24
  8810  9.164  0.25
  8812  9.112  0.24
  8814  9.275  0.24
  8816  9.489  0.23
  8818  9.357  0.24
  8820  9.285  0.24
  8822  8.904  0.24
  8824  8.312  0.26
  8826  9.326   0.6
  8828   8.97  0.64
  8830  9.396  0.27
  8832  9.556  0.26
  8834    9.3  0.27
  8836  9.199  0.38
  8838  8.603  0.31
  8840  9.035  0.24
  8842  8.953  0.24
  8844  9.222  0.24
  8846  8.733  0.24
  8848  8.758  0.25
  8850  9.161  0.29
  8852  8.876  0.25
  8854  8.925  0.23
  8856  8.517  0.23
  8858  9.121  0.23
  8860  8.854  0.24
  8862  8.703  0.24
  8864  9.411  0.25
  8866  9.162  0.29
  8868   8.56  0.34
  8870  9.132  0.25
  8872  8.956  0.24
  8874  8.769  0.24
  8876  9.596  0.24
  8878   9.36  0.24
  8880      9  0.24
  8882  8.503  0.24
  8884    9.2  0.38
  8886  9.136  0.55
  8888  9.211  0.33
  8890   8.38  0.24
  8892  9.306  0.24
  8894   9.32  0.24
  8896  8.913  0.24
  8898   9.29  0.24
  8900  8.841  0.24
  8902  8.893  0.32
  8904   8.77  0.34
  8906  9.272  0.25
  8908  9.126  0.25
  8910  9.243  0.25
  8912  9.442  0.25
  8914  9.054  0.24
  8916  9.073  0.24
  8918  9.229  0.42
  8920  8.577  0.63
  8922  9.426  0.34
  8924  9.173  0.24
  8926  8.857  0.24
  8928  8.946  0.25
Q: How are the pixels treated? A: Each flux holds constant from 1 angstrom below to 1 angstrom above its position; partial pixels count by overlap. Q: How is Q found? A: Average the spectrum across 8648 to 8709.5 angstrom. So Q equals 8.68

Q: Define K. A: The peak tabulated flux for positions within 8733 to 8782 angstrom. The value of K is 9.658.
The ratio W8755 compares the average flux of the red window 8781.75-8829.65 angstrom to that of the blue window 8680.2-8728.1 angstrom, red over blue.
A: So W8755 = 1.01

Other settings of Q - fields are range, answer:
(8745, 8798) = 9.06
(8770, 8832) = 9.02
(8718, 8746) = 8.99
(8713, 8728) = 8.88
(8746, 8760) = 8.94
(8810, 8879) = 9.06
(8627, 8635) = 9.23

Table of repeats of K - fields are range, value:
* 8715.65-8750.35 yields 9.384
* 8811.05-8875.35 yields 9.556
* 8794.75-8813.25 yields 9.304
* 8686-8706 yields 9.663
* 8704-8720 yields 9.52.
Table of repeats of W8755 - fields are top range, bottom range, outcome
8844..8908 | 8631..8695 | 1.03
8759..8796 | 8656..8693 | 1.08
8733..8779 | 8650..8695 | 1.06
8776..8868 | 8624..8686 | 1.02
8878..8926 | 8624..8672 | 1.03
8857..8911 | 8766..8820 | 1.00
